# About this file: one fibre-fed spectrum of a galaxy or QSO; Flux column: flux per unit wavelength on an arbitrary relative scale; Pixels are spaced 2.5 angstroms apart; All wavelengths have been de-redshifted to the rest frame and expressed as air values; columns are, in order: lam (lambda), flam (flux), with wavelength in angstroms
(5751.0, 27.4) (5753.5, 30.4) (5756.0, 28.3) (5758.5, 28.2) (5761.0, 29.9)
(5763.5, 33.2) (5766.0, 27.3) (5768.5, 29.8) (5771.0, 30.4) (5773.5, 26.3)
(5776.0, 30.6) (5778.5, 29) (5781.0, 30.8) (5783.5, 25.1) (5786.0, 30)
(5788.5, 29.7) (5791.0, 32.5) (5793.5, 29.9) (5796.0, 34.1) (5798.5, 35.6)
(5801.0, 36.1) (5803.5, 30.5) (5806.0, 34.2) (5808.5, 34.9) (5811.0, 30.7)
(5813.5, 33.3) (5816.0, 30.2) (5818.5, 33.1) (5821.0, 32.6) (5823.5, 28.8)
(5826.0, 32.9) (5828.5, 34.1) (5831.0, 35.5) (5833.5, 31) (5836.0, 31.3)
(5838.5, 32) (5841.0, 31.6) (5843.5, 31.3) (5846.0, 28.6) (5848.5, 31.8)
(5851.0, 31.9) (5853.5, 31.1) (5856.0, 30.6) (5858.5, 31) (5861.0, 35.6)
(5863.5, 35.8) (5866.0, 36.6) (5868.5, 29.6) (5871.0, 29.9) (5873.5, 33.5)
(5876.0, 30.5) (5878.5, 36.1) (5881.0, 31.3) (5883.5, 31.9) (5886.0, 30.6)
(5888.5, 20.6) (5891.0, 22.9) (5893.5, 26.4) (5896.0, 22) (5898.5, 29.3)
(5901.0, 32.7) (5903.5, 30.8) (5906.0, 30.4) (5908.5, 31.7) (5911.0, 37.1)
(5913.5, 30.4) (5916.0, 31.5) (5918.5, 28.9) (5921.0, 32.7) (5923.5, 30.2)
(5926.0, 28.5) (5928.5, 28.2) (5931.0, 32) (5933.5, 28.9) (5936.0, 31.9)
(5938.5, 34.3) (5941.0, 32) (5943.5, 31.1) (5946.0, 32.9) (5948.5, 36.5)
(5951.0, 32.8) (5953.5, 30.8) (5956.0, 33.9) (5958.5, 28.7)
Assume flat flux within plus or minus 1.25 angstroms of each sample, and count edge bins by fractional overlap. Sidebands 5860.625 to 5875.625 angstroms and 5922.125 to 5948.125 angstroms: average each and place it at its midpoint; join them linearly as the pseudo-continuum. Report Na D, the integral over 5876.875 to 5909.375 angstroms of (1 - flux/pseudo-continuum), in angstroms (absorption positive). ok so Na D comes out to 3.50 angstroms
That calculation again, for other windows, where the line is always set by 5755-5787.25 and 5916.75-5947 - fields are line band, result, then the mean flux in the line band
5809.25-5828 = -1.36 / 31.8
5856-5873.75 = -1.61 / 32.9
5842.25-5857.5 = -0.43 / 30.9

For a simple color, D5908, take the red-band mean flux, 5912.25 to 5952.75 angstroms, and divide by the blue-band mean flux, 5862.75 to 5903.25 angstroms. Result 1.05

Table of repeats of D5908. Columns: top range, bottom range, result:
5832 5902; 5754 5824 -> 0.99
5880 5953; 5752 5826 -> 0.98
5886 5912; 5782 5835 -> 0.88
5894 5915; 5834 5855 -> 0.98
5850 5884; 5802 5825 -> 1.01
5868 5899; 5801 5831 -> 0.88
